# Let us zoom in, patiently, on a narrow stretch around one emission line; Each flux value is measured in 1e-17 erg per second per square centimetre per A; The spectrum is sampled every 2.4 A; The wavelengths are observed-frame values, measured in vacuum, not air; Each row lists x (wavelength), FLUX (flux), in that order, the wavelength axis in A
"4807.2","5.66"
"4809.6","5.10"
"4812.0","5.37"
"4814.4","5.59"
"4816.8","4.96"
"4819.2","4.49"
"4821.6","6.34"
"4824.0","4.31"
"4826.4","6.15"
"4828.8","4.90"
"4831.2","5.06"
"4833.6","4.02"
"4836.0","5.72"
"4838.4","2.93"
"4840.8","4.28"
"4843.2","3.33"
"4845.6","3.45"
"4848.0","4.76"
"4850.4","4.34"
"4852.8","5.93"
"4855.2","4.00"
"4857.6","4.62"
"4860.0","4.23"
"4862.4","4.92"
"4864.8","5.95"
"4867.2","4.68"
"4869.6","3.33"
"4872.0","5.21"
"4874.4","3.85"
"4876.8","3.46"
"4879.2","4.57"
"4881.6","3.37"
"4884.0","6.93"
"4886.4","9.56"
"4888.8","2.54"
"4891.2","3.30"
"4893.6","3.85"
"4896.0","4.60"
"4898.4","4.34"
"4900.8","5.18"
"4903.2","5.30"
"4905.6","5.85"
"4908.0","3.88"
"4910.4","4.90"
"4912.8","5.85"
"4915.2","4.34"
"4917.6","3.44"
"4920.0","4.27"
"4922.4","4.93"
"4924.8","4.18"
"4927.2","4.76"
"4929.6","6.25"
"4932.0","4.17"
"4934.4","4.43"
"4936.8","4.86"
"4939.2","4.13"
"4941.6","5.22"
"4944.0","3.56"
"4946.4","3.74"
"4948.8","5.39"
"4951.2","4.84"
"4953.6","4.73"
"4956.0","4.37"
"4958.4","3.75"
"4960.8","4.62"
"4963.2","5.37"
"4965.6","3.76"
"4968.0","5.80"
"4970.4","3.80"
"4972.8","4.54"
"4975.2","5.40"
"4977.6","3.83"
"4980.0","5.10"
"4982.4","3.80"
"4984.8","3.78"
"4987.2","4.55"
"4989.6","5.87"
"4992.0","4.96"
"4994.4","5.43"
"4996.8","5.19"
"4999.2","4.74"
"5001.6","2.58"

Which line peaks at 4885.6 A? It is H-gamma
